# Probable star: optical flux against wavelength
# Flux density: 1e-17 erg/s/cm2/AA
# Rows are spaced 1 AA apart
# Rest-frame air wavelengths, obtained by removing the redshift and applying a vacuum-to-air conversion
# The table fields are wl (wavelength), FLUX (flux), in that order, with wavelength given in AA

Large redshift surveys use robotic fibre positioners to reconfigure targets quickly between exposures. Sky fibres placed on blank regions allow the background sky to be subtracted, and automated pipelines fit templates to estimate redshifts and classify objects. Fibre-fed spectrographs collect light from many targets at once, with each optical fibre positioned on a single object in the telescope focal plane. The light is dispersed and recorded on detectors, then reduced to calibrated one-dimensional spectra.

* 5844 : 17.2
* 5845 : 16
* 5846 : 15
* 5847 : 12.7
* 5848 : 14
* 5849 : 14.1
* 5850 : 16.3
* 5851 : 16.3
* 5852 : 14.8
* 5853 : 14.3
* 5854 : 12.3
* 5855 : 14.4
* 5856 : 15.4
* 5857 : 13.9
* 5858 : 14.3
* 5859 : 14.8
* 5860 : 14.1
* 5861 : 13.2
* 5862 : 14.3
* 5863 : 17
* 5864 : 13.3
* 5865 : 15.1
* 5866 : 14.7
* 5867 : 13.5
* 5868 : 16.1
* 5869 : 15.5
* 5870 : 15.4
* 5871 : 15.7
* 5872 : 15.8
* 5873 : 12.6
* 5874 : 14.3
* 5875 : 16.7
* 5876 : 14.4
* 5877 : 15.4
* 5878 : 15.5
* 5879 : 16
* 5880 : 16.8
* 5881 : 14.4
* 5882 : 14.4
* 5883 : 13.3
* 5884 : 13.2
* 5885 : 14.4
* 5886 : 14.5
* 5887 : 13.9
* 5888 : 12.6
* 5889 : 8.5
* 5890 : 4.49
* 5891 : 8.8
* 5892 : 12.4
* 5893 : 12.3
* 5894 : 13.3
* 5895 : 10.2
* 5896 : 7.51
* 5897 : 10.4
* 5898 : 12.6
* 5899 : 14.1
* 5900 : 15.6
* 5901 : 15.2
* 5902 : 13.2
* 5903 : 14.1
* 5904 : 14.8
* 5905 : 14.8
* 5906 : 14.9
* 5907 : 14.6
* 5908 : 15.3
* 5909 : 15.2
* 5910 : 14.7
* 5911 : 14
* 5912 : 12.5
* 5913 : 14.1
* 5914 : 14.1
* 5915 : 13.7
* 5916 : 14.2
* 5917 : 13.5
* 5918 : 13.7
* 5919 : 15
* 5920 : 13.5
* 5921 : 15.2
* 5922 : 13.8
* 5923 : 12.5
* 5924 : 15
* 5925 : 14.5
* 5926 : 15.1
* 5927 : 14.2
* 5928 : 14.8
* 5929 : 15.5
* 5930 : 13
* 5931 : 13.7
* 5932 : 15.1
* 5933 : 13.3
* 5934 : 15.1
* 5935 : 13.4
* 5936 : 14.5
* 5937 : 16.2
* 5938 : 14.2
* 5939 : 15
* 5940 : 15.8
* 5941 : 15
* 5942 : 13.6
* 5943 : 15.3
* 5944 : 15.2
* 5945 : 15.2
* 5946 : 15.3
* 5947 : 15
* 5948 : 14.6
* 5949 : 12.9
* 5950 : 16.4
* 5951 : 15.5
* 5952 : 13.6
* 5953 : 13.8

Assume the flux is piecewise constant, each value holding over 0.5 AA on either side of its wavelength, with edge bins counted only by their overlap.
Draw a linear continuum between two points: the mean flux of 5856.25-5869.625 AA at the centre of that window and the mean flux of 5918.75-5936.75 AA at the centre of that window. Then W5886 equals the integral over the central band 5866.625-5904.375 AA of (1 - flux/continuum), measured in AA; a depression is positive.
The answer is 2.7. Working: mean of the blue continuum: 14.6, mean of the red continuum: 14.3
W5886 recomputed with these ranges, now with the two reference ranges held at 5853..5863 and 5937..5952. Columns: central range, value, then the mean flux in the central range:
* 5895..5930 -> 1.8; 13.9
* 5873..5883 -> -0.5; 15.1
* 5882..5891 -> 1.6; 11.8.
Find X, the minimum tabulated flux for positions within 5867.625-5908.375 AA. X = 4.49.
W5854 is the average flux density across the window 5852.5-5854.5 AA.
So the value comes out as 13.3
